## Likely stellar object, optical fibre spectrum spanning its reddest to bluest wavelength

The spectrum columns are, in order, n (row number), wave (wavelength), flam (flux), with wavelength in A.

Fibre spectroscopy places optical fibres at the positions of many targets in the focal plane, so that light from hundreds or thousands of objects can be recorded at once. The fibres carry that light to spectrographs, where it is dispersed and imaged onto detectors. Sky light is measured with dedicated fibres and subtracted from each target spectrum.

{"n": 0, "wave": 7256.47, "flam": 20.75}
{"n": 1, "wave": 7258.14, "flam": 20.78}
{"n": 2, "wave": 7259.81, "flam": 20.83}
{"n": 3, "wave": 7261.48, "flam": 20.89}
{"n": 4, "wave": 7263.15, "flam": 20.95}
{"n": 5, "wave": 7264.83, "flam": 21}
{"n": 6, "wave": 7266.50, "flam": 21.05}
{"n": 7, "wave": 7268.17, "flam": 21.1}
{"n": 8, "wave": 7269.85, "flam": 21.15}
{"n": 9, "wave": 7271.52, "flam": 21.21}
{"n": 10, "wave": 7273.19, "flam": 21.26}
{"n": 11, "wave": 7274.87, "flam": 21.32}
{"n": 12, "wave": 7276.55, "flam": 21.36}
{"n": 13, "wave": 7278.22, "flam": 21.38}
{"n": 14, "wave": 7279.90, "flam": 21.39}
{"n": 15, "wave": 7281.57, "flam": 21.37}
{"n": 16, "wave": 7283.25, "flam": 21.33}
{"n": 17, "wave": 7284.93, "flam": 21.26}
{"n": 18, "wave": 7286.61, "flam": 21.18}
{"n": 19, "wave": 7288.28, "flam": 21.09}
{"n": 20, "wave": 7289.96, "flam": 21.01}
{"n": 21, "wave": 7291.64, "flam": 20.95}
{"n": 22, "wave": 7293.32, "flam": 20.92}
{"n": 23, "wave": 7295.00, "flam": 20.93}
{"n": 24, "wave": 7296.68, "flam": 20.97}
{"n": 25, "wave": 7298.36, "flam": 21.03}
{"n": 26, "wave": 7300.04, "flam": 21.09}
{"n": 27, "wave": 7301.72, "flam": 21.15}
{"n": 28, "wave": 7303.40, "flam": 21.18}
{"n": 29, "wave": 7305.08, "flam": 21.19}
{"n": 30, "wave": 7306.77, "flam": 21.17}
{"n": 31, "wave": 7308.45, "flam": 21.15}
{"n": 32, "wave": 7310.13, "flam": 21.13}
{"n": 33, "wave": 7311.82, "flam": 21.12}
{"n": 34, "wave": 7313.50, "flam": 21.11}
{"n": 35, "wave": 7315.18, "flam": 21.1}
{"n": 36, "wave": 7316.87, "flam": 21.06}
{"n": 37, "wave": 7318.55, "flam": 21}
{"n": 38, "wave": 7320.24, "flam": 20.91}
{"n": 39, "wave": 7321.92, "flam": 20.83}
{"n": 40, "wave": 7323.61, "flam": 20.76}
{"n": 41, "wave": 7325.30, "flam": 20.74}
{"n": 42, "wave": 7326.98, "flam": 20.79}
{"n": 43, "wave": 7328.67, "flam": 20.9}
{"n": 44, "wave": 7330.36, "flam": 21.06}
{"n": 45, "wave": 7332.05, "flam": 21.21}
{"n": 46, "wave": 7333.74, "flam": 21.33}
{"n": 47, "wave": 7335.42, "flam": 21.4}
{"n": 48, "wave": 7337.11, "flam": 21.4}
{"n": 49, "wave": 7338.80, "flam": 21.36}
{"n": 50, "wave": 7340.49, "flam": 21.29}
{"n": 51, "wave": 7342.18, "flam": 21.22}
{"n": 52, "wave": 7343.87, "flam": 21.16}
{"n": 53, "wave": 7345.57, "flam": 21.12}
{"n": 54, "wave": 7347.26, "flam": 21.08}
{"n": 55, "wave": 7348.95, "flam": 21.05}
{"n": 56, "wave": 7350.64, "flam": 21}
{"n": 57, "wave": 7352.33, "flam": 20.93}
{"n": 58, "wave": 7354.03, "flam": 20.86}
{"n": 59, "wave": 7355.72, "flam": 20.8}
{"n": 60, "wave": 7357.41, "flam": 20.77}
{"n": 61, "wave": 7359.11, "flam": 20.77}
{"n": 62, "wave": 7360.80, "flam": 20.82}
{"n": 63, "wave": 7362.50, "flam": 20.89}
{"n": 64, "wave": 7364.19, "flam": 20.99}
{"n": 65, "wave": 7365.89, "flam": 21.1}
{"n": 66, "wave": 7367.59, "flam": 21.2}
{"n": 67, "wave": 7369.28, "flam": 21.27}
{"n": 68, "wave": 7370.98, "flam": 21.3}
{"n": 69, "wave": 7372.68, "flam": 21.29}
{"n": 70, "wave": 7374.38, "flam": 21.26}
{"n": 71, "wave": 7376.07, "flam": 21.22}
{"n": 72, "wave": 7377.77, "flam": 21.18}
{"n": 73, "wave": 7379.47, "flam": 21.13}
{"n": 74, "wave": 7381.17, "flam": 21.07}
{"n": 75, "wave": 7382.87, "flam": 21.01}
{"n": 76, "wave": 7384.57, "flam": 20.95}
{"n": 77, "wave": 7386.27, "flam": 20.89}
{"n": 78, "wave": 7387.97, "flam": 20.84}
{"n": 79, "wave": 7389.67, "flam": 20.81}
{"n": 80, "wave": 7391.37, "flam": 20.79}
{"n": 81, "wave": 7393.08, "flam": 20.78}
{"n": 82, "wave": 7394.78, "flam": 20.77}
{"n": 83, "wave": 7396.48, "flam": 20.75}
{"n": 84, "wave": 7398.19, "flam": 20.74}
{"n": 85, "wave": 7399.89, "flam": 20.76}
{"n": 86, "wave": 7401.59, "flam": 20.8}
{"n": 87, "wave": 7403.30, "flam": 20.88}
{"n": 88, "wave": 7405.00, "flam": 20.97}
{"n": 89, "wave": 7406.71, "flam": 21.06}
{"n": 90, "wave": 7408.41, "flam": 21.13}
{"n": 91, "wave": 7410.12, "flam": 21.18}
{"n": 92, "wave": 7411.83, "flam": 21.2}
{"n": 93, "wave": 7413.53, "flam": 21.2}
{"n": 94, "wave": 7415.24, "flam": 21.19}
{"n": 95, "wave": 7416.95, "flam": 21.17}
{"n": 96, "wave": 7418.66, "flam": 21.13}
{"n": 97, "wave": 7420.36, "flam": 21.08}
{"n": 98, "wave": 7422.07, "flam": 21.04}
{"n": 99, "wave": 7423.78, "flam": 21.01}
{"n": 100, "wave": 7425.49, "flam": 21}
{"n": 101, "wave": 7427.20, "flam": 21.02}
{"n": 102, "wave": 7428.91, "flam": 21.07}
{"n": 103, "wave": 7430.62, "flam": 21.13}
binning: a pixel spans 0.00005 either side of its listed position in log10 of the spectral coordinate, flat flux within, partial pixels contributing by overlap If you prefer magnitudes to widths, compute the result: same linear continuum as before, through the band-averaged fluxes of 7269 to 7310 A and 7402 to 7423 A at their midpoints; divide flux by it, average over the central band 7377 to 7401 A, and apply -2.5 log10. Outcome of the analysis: 0.01 mag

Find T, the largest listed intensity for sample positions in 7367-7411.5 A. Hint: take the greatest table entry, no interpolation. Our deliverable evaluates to 21.3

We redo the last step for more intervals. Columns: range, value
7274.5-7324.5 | 21.39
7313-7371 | 21.4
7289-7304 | 21.18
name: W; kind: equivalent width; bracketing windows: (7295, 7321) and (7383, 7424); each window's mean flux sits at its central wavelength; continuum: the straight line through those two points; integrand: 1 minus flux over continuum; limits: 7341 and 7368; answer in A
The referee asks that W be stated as 0.05 A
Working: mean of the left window 21.1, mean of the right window 21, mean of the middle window 21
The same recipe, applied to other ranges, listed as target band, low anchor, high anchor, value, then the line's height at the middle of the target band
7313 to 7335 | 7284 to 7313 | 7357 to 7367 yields 0.0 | 21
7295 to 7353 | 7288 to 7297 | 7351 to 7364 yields -0.5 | 20.9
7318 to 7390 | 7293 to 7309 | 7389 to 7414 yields -0.2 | 21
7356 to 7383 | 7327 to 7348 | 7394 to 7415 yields 0.0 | 21.1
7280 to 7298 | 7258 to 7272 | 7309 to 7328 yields -0.1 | 21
